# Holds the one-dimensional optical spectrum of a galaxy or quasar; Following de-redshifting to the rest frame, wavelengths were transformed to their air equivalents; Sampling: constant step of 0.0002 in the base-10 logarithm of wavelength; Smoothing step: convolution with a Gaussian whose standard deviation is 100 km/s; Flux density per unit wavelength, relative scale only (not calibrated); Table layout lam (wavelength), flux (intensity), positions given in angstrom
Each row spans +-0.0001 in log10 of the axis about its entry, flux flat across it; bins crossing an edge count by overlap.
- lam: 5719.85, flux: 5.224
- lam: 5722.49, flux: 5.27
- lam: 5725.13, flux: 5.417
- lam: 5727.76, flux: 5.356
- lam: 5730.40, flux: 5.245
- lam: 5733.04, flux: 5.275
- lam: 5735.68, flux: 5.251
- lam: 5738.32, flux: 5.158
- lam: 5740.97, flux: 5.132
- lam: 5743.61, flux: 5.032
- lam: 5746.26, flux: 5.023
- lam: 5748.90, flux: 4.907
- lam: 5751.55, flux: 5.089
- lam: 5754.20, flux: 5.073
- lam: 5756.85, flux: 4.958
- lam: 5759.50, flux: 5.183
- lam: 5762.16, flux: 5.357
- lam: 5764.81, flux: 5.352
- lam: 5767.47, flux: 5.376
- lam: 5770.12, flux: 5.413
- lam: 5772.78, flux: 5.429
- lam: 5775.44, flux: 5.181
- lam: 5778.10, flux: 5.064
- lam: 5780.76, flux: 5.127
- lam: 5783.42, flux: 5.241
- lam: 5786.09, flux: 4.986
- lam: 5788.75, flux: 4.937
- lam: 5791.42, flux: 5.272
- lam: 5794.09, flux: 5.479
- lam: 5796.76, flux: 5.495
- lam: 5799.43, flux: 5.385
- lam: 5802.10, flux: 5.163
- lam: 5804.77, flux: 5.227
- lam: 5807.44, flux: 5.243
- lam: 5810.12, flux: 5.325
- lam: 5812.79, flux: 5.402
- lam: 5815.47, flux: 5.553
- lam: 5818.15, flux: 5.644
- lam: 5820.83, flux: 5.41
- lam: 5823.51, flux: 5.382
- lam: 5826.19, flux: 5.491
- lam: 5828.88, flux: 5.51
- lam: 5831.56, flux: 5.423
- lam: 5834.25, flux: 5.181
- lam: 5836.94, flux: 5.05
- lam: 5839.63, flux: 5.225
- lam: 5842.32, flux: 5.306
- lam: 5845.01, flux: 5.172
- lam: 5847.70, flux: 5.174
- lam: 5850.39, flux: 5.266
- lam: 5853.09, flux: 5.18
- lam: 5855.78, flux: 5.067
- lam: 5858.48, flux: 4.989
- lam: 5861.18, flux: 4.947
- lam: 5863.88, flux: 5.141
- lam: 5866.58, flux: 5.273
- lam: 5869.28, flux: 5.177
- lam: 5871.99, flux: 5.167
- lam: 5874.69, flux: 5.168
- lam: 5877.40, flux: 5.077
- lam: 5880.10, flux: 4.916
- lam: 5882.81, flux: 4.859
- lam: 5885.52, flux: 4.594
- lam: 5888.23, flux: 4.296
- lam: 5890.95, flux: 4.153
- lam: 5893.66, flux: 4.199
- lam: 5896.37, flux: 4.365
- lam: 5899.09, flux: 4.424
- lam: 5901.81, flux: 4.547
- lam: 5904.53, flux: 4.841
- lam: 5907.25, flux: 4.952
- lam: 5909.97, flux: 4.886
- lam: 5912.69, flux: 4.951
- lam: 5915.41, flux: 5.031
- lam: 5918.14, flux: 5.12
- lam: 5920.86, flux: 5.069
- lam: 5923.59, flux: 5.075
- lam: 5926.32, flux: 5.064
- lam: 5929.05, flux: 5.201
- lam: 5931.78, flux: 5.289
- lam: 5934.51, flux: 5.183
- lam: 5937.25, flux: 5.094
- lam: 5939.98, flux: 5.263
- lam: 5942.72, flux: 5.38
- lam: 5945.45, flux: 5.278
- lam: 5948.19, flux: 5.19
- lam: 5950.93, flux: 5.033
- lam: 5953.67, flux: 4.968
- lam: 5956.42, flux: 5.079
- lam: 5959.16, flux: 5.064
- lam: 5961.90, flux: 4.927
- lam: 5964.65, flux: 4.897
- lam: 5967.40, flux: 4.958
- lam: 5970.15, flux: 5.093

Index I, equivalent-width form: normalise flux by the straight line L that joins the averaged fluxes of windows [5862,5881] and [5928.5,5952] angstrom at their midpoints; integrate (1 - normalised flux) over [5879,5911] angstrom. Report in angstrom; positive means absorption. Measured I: 3.6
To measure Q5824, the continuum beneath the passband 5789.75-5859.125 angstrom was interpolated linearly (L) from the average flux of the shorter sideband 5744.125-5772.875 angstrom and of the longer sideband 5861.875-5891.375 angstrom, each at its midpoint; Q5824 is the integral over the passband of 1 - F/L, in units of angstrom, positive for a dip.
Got -3.80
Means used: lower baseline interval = 5.18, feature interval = 5.31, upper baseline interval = 4.92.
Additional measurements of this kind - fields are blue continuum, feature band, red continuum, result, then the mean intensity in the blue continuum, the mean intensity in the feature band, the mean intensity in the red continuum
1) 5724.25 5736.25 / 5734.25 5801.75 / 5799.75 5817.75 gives 1.64 angstrom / 5.31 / 5.2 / 5.34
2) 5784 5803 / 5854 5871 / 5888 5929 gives -0.51 angstrom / 5.25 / 5.1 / 4.76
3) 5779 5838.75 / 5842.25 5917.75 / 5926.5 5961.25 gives 4.92 angstrom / 5.31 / 4.89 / 5.16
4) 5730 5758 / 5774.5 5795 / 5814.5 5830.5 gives 0.59 angstrom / 5.1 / 5.15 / 5.5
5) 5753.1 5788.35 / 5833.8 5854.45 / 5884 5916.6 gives -1.41 angstrom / 5.2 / 5.2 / 4.6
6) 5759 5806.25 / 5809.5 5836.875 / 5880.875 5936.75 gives -1.61 angstrom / 5.26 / 5.42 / 4.81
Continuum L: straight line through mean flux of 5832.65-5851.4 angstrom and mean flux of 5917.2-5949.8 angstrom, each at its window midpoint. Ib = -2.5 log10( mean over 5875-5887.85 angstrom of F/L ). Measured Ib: 0.08 mag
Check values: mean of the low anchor 5.2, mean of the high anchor 5.18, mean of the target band 4.84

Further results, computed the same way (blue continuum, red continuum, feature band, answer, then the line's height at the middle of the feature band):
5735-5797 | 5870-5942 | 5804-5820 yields -0.067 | 5.08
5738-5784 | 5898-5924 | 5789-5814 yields -0.046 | 5.09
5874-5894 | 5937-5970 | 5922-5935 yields -0.047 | 4.94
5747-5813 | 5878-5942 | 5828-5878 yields -0.036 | 5.01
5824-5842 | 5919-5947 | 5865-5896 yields 0.099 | 5.25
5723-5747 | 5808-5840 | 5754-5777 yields 0.002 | 5.27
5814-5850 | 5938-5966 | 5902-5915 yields 0.066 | 5.19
